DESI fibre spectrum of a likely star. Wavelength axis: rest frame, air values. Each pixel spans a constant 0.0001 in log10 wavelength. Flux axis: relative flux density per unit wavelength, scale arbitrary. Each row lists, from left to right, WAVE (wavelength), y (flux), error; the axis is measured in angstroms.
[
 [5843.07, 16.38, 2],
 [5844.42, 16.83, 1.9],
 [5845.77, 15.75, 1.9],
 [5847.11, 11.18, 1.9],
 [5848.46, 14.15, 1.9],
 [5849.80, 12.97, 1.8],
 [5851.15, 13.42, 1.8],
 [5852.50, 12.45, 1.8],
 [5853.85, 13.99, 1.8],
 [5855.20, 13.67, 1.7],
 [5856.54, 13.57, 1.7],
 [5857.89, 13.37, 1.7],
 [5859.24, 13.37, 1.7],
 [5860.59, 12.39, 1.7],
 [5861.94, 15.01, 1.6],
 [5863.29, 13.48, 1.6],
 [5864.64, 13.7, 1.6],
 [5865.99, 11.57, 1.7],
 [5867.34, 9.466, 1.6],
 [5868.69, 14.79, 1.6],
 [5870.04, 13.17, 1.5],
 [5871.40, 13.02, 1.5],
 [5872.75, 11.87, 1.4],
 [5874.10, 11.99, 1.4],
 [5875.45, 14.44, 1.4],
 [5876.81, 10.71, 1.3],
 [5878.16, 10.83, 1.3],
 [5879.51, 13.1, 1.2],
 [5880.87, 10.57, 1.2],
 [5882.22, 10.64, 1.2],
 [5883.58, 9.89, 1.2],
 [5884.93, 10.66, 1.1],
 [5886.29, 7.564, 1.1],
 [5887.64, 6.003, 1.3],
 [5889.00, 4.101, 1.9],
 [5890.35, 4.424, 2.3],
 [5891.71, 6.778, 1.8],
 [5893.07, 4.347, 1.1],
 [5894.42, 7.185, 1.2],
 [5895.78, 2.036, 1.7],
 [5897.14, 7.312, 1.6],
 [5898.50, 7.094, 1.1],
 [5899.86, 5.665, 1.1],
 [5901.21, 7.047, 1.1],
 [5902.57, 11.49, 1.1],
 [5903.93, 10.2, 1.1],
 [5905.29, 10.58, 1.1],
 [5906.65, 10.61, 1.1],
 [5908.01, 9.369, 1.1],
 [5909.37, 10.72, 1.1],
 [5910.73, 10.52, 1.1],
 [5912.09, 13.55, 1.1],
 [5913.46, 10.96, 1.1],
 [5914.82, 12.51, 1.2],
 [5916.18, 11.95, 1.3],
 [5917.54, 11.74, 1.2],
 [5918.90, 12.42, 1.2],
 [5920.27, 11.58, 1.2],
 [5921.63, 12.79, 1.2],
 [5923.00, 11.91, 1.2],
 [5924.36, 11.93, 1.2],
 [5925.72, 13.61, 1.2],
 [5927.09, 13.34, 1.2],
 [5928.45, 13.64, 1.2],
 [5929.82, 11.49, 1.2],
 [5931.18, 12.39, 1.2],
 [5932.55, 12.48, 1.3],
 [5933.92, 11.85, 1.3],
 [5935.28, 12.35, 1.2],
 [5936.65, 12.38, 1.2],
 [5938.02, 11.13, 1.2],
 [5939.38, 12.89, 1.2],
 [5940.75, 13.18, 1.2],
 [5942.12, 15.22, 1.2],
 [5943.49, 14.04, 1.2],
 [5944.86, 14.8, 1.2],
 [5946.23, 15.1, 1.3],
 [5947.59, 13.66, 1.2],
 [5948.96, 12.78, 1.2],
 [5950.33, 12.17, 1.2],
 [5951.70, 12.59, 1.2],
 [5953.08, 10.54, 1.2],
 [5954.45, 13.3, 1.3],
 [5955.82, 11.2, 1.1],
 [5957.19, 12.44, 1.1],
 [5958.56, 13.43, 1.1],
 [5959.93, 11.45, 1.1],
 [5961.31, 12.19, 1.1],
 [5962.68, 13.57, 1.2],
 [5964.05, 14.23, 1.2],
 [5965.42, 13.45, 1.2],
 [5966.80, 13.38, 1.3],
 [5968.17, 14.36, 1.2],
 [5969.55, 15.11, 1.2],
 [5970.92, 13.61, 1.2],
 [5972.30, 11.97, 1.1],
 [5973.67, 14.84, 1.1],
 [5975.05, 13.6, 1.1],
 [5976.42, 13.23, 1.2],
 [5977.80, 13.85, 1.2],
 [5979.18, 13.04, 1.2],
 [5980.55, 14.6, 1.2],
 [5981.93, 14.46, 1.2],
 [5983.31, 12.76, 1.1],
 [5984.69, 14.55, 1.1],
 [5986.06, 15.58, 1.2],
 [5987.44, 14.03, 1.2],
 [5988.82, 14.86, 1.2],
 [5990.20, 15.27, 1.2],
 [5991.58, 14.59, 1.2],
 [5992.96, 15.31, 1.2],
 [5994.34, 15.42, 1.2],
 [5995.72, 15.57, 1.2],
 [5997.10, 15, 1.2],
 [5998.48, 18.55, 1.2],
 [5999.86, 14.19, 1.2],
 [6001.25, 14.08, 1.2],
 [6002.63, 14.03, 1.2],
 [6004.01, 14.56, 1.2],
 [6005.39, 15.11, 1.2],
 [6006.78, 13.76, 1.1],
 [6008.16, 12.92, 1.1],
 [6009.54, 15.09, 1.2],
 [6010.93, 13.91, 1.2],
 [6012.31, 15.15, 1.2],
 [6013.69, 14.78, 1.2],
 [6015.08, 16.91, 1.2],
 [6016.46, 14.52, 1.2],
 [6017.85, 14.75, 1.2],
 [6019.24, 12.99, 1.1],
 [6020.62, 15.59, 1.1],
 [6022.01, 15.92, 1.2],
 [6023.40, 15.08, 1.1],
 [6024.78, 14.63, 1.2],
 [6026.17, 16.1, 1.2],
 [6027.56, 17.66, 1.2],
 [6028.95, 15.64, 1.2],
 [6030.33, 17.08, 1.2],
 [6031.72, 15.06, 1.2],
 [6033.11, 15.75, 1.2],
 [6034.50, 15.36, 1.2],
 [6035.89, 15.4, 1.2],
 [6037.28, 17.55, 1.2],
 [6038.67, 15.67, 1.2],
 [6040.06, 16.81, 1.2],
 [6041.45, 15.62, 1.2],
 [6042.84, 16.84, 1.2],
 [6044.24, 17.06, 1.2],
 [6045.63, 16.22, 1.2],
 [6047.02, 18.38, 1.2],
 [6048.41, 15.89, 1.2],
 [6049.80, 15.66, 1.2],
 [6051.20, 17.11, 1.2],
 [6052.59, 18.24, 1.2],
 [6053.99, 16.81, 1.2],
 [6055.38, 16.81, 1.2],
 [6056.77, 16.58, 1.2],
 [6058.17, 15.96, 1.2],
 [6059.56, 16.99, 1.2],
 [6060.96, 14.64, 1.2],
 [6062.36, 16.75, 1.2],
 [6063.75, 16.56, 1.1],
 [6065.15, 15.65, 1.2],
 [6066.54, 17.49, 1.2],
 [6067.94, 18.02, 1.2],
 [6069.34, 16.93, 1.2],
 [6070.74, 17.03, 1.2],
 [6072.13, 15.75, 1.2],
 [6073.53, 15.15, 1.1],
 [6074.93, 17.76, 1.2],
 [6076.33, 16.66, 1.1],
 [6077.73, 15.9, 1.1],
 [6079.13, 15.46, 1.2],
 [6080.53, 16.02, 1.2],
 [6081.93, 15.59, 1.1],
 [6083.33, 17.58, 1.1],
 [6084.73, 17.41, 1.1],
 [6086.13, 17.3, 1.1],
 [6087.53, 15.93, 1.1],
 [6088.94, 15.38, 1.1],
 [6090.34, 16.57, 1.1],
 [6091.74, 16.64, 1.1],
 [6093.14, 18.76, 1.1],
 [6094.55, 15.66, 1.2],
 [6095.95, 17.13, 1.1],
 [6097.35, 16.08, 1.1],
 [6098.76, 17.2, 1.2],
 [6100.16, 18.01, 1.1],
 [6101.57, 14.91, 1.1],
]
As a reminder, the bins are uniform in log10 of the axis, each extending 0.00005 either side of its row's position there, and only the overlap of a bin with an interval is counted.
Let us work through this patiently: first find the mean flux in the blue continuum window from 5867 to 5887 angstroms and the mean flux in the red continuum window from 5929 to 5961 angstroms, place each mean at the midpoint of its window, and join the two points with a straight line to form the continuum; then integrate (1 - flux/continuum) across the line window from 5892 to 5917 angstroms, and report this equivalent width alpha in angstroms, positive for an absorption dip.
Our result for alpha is 6.2 angstroms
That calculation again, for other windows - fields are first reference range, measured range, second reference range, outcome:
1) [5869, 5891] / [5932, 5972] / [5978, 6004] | 0.3 angstroms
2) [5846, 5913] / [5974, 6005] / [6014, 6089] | -0.8 angstroms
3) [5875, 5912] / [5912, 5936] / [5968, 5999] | -3.8 angstroms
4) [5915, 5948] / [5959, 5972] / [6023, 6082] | 0.4 angstroms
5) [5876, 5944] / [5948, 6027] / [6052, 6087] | -4.2 angstroms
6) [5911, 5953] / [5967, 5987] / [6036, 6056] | 0.5 angstroms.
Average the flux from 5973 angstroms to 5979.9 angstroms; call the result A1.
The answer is 13.7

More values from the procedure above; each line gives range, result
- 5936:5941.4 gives 12.4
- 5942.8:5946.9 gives 14.6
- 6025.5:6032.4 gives 16.3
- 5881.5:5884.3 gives 10.3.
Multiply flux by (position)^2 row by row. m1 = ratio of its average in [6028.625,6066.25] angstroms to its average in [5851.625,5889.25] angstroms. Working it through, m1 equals 1.5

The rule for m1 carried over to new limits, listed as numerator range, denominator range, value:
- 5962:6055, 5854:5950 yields 1.39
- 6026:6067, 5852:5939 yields 1.58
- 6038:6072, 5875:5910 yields 2.06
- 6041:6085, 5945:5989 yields 1.27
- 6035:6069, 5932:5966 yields 1.33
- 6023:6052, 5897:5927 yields 1.56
